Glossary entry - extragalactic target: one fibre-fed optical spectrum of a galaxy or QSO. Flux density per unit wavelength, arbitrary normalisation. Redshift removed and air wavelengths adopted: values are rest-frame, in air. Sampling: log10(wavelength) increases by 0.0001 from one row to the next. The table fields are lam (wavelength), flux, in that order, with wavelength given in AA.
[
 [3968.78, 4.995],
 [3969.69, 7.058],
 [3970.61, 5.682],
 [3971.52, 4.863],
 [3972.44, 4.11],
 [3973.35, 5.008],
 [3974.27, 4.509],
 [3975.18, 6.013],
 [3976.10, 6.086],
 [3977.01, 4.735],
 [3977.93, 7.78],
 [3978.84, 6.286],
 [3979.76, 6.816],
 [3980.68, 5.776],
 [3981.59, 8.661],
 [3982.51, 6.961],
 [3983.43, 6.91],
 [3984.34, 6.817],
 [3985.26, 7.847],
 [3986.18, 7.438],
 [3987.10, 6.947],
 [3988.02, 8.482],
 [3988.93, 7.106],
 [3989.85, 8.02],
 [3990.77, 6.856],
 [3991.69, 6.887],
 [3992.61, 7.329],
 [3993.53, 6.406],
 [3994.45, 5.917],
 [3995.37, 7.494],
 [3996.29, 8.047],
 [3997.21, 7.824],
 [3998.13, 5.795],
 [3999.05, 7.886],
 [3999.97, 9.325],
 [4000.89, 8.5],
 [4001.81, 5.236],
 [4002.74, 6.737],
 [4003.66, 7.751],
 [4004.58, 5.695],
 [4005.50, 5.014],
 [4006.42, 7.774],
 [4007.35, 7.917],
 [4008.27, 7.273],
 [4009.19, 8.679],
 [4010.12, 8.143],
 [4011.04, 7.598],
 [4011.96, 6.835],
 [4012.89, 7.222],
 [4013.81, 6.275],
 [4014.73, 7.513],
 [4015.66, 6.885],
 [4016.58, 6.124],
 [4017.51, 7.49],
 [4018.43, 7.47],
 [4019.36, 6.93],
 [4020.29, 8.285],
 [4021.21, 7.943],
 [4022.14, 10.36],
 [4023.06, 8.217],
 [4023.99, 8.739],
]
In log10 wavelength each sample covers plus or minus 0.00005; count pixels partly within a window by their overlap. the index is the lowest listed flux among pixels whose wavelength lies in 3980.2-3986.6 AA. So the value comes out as 5.776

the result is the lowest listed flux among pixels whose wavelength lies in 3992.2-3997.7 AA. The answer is 5.917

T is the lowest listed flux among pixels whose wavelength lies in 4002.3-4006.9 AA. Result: 5.014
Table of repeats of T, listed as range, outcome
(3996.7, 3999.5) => 5.795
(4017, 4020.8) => 6.93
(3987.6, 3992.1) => 6.856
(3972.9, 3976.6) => 4.509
